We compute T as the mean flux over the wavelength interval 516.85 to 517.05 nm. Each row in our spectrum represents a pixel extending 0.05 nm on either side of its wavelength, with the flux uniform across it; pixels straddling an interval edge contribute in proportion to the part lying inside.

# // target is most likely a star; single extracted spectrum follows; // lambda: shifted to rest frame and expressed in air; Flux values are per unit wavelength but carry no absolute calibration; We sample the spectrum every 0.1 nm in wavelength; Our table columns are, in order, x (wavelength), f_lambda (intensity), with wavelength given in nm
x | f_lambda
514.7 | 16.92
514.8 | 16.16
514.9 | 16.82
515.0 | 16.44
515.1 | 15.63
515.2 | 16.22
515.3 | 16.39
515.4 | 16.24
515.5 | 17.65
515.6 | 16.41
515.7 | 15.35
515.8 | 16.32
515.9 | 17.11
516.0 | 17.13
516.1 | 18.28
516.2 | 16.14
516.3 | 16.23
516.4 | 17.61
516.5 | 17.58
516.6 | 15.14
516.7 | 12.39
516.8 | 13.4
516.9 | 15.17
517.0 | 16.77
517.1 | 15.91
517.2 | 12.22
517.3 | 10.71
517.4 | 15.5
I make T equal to 16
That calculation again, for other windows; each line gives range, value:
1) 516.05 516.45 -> 17.1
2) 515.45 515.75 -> 16.5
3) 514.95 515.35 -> 16.2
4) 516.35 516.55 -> 17.6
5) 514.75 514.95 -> 16.5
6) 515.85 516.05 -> 17.1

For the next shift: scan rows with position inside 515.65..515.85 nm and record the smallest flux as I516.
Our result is 15.35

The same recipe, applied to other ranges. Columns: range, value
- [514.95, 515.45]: 15.63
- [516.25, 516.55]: 16.23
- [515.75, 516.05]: 16.32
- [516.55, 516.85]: 12.39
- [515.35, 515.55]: 16.24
